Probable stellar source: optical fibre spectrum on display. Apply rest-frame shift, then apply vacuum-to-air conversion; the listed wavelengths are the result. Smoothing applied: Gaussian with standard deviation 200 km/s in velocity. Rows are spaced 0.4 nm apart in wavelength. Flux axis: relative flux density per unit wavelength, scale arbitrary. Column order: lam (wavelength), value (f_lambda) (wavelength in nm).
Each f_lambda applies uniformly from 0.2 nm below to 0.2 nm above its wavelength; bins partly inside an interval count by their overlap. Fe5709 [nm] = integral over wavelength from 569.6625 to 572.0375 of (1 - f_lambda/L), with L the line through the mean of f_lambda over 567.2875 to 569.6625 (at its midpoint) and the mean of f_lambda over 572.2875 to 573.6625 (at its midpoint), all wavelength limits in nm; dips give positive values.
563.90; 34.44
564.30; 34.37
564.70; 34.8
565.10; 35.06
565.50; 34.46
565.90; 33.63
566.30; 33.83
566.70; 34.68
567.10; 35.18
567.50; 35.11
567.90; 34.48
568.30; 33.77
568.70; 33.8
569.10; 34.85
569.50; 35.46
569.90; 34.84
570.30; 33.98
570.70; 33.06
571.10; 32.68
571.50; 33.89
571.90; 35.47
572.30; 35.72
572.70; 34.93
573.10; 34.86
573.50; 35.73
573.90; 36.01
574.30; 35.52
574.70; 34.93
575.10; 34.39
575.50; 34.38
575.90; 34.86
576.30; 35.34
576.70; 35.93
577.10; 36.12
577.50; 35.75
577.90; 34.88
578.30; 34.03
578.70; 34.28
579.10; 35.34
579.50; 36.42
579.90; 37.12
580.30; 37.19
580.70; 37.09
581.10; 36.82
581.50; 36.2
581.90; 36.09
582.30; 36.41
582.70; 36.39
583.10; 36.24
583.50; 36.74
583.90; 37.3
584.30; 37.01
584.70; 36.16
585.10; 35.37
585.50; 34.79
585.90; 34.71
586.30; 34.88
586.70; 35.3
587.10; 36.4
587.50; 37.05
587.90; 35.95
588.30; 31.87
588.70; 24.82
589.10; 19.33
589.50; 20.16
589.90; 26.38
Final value 0.06 nm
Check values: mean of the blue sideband 34.6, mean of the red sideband 35.2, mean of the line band 34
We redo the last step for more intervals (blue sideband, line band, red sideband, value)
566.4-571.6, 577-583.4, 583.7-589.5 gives -0.468 nm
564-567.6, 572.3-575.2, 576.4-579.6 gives -0.018 nm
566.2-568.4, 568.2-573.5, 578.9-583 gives 0.091 nm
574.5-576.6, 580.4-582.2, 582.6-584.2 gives -0.019 nm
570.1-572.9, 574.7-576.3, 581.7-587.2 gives 0.004 nm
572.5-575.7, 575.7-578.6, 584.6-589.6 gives -0.069 nm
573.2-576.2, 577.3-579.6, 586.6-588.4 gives 0.011 nm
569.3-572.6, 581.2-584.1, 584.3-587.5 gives -0.096 nm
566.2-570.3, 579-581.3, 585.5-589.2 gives -0.226 nm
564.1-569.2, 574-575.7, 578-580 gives 0.008 nm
